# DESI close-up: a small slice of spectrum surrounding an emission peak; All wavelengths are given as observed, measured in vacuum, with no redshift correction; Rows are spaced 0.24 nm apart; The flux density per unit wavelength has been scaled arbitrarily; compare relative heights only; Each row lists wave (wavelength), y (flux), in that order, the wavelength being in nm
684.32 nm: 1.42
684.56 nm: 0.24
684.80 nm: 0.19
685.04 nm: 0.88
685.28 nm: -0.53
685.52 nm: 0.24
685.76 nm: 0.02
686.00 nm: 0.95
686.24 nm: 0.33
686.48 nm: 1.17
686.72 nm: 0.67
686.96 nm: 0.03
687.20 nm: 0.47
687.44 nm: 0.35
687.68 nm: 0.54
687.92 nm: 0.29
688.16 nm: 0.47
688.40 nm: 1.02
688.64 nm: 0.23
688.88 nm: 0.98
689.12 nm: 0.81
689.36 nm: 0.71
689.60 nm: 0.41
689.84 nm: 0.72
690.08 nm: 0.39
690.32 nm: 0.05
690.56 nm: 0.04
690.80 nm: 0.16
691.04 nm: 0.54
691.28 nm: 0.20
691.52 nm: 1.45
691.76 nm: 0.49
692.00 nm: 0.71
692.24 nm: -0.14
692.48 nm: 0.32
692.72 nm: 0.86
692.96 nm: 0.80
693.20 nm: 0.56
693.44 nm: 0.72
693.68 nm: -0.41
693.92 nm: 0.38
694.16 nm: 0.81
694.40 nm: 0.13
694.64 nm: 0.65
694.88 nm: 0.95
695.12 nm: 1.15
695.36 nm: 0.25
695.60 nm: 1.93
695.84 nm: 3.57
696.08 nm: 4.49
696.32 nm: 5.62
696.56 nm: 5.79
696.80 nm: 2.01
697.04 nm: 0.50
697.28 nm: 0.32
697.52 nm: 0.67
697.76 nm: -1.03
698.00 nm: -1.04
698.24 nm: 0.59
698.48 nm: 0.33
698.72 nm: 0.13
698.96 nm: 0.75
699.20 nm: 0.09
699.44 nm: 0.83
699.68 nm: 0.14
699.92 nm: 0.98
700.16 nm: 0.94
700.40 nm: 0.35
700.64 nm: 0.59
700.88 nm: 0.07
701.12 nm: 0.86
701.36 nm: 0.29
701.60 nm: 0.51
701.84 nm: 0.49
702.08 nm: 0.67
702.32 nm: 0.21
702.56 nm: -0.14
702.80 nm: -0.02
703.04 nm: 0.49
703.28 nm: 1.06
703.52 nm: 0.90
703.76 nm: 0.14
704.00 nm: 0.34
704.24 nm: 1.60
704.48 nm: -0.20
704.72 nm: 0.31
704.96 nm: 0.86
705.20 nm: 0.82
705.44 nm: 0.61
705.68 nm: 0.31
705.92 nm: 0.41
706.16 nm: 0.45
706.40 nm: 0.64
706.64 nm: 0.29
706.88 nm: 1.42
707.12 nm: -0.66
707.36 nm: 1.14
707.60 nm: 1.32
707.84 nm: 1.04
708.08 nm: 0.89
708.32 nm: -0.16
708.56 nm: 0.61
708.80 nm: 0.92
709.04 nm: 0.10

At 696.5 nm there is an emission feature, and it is [O II]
